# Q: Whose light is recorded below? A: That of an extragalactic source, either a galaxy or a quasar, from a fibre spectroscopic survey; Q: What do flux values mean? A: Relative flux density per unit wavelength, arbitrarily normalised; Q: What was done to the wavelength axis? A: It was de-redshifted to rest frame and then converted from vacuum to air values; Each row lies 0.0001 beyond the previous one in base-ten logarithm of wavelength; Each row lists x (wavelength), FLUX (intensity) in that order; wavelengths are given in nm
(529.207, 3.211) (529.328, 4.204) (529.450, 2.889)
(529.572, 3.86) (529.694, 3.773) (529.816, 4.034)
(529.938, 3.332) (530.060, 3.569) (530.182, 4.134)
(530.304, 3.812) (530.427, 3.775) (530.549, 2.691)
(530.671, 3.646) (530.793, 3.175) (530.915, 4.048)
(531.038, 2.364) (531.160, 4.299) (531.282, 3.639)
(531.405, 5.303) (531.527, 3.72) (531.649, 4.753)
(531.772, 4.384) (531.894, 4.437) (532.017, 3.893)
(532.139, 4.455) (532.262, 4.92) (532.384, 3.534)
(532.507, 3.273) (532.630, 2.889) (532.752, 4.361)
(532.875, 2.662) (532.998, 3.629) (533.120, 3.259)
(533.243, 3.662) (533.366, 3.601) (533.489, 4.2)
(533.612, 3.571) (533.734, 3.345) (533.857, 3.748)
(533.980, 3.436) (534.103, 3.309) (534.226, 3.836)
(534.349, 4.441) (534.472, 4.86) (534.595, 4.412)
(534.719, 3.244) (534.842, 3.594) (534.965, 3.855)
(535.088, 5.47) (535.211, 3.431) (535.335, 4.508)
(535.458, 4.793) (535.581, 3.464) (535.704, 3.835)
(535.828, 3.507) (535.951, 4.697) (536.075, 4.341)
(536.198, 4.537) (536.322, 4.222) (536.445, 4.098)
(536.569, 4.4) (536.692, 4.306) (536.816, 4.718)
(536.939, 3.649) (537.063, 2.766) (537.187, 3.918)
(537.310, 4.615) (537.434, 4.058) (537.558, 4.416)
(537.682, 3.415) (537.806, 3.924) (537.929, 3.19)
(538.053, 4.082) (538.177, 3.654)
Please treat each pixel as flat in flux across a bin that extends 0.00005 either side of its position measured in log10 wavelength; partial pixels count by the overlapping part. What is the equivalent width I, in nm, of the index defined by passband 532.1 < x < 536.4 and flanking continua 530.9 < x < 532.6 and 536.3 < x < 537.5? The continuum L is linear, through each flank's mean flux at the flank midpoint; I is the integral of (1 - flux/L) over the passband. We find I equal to 0.16 nm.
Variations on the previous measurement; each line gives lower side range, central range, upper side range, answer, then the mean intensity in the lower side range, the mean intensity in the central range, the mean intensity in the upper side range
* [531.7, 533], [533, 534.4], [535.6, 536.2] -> 0.104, 3.87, 3.67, 4.1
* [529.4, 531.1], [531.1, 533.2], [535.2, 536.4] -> -0.133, 3.51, 3.96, 4.16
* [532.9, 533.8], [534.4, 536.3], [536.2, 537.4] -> -0.145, 3.57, 4.17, 4.1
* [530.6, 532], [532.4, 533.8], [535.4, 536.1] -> 0.181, 3.97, 3.5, 4.09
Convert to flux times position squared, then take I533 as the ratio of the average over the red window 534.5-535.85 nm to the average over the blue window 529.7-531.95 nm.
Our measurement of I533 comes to 1.07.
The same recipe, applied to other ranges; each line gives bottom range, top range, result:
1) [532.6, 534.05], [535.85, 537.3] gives 1.19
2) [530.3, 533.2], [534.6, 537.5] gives 1.10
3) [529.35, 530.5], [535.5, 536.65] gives 1.15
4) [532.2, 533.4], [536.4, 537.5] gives 1.15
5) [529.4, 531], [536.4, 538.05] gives 1.14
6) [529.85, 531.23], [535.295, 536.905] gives 1.23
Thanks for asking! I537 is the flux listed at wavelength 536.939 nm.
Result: 3.649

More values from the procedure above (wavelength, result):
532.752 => 4.361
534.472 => 4.86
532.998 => 3.629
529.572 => 3.86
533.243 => 3.662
